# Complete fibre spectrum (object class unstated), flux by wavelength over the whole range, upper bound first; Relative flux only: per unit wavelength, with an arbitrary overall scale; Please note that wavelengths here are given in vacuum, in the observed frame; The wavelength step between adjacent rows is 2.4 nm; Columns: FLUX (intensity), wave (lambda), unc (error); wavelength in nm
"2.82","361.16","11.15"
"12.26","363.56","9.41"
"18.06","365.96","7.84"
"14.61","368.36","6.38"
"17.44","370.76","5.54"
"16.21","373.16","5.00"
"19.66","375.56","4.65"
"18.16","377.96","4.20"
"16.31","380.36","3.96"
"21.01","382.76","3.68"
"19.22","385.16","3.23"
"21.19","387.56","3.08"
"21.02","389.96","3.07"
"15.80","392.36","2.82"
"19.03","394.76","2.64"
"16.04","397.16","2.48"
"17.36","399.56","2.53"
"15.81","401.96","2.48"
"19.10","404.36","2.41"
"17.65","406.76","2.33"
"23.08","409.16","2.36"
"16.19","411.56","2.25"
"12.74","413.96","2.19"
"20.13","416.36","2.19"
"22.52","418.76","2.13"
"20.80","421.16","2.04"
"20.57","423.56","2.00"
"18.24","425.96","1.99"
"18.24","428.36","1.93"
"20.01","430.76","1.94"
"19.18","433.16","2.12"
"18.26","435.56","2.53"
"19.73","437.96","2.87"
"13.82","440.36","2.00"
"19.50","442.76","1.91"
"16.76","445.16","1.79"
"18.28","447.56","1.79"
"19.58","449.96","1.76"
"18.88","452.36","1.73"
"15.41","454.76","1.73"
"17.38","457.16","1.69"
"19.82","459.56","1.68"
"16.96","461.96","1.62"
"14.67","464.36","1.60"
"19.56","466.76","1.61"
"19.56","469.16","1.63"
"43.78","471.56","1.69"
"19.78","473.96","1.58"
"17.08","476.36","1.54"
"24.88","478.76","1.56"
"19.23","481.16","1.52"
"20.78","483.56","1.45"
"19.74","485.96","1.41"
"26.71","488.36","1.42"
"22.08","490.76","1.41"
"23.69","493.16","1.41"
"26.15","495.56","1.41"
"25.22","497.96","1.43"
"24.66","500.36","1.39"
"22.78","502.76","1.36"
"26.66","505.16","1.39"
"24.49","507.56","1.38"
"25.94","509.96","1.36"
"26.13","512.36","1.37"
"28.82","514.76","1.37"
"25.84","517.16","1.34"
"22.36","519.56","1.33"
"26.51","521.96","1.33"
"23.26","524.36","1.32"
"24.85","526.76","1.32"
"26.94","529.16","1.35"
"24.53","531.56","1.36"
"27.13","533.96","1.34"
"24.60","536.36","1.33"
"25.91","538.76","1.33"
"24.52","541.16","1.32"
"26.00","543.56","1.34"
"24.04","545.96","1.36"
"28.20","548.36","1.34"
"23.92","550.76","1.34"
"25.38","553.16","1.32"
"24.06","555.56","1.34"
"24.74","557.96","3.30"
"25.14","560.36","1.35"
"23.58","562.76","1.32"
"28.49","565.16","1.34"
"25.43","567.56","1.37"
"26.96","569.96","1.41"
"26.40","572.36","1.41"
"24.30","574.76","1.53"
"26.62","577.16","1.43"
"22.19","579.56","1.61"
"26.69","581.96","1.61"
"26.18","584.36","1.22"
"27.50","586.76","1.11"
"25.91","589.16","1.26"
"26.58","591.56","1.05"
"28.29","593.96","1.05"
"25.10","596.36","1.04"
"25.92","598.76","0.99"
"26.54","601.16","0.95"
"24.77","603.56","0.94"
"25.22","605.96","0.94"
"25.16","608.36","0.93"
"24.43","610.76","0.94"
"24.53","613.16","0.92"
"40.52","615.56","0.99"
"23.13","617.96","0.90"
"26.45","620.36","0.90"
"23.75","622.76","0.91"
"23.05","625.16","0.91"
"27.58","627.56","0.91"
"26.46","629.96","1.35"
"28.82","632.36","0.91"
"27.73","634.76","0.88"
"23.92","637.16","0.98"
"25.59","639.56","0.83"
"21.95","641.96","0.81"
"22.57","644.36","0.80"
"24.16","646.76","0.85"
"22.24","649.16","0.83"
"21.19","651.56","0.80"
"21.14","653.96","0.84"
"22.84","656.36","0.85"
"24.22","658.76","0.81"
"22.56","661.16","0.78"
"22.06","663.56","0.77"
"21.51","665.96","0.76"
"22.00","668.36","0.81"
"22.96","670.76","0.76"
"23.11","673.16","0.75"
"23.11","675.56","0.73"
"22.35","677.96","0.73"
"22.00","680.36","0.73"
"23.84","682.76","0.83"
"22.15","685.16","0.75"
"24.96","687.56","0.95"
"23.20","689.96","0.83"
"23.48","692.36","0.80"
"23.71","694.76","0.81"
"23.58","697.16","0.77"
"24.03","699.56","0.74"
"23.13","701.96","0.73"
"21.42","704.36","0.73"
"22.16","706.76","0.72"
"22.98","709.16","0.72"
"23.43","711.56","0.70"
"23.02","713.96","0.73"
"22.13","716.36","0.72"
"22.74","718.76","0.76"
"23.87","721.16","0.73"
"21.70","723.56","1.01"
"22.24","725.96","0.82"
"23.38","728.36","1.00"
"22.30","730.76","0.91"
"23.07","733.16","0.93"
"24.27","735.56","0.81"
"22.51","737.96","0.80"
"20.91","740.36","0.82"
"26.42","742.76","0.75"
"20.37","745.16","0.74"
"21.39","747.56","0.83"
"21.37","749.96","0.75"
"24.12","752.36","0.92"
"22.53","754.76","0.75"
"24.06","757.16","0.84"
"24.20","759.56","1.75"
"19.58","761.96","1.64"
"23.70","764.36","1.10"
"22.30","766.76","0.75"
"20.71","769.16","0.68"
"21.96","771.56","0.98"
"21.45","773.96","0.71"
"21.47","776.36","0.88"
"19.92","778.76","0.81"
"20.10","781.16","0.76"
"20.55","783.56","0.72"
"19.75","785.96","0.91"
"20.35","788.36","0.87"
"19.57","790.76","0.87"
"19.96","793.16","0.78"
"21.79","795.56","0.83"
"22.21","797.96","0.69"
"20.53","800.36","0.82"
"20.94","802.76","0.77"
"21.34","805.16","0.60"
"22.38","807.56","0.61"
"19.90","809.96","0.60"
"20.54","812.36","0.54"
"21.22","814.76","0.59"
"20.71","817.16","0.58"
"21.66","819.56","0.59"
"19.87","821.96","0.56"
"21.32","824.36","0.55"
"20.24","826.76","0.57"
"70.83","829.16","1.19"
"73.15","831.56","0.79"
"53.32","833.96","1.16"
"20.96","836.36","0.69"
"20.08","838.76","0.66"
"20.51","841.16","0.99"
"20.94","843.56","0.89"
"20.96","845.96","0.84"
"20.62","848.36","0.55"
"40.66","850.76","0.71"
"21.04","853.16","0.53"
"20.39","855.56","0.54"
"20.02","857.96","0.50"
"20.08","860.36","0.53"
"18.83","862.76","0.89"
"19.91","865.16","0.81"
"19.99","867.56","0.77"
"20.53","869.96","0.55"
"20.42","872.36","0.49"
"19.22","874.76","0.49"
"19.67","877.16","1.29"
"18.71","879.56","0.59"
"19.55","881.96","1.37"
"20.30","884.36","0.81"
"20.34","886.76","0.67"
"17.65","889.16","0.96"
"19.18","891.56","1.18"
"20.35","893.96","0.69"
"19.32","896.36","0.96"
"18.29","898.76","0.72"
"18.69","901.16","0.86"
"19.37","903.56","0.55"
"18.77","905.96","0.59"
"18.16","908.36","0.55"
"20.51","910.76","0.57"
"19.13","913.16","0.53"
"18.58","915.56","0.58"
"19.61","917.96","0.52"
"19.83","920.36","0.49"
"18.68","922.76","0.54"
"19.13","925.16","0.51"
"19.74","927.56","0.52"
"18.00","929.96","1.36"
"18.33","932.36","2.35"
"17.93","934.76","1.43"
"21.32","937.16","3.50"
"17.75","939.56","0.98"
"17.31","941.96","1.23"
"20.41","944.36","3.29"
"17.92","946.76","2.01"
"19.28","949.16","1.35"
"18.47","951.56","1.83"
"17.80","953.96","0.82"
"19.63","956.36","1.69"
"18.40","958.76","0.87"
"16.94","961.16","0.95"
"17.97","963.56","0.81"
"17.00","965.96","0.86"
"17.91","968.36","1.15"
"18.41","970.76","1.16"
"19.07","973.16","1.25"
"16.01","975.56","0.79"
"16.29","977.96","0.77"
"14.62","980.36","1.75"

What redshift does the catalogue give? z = 0.265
